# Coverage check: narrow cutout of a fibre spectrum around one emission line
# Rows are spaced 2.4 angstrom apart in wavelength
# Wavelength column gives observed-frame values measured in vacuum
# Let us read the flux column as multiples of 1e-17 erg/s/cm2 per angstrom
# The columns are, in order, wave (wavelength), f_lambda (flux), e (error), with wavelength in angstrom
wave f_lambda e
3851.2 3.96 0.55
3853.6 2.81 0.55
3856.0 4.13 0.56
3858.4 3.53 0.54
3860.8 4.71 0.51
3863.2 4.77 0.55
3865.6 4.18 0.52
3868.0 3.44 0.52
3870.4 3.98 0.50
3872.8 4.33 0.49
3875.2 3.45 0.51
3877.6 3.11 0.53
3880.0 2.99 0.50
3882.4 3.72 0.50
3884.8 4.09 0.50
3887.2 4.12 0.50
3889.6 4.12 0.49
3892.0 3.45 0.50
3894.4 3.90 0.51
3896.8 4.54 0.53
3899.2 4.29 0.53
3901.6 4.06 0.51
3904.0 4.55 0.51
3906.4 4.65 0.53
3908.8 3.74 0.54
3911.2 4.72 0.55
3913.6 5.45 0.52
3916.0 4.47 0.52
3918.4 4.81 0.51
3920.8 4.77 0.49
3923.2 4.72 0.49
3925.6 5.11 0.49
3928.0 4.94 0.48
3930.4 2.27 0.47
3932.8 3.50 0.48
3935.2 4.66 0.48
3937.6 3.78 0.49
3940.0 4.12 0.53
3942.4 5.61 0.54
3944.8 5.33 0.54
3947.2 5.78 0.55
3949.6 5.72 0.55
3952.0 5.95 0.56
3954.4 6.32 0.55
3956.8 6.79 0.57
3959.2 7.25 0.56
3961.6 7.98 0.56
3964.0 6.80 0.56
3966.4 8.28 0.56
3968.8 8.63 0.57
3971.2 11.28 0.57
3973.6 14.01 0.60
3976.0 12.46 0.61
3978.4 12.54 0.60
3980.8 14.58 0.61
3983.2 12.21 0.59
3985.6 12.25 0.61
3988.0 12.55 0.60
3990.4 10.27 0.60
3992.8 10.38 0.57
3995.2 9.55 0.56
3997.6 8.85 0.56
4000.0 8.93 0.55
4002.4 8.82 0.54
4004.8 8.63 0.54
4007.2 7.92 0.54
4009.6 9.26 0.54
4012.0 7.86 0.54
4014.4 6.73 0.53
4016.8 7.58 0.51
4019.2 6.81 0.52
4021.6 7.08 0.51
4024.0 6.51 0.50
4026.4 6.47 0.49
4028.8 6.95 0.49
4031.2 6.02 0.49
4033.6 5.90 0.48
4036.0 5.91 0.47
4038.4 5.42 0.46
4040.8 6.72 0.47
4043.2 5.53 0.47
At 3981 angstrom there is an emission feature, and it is C IV 1549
